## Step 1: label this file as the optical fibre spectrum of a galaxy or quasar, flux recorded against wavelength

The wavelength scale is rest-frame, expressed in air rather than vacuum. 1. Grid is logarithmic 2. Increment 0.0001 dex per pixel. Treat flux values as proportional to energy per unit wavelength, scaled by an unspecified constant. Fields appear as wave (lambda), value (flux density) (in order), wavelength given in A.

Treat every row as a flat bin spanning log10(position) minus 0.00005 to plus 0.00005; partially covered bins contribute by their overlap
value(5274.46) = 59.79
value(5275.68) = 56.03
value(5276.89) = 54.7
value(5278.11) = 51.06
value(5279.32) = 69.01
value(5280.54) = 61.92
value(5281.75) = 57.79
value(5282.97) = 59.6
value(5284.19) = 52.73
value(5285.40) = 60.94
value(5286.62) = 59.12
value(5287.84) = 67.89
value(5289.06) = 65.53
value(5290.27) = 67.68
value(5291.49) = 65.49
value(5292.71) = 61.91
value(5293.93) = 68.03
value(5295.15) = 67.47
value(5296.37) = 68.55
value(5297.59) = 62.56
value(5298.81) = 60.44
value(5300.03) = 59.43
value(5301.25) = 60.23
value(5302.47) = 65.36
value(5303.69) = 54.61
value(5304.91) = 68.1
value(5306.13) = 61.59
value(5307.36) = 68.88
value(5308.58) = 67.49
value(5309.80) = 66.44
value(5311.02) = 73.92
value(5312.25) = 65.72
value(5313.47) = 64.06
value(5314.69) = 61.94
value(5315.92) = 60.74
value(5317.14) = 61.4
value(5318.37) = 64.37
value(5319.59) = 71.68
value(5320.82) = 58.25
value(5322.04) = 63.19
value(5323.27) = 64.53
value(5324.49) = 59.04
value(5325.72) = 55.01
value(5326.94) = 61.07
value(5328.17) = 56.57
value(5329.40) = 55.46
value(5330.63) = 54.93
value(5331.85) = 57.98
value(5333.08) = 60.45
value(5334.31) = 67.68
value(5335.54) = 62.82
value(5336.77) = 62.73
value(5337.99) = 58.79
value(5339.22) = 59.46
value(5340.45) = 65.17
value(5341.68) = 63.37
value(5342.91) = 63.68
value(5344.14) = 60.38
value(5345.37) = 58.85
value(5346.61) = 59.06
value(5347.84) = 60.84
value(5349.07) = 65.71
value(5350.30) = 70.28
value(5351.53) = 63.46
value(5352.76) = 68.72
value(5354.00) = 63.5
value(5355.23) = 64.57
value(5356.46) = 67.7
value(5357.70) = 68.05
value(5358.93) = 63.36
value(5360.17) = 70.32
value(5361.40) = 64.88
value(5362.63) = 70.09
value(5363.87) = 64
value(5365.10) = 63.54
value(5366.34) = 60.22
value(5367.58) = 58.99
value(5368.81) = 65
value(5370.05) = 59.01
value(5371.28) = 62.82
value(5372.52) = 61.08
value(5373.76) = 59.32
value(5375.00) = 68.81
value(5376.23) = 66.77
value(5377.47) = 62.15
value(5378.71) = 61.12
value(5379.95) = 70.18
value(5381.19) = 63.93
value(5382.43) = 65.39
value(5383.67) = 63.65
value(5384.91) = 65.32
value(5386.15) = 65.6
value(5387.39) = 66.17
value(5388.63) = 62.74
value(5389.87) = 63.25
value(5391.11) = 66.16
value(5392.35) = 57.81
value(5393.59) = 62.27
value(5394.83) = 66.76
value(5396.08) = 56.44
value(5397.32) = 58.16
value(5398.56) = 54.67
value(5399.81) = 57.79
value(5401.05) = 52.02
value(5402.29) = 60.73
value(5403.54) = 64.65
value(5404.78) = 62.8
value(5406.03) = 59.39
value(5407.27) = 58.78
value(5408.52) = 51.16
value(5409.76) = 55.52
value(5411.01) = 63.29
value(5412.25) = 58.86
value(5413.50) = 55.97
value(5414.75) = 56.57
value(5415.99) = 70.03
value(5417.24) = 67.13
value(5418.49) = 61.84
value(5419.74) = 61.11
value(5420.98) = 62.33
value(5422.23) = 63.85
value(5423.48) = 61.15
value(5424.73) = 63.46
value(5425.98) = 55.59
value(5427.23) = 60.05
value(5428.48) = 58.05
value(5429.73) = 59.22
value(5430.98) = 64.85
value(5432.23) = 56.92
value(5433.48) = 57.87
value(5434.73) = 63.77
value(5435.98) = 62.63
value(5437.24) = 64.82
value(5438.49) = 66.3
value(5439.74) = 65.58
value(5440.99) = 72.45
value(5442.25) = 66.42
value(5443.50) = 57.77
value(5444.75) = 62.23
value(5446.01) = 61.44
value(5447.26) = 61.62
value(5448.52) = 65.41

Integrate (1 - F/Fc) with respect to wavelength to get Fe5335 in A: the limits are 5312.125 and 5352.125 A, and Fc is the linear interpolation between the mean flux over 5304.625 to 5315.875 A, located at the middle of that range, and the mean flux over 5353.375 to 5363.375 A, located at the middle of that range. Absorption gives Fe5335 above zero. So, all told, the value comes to 2.7 A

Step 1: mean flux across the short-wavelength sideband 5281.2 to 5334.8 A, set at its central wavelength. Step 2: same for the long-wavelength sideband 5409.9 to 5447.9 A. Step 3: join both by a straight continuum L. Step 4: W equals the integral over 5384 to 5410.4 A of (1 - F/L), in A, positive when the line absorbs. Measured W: 0.7 A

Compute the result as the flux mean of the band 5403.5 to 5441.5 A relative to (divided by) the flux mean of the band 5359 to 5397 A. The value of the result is 0.96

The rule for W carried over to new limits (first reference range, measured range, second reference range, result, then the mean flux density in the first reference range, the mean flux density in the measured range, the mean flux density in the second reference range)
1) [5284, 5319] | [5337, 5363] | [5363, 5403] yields -0.5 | 64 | 64.2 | 62.3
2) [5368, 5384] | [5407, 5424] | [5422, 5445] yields 0.6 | 63.7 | 60.6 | 62.2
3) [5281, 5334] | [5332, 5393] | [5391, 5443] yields -2.0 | 62.5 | 63.8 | 61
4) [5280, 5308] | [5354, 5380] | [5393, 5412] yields -1.7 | 62.9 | 64.2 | 59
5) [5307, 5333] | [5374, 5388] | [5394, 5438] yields -1.0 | 62.4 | 65.2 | 60.3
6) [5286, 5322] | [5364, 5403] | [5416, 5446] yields 0.6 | 64.4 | 62.2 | 62.5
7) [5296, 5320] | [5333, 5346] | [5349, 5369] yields 0.6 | 64.3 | 62.2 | 65.4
